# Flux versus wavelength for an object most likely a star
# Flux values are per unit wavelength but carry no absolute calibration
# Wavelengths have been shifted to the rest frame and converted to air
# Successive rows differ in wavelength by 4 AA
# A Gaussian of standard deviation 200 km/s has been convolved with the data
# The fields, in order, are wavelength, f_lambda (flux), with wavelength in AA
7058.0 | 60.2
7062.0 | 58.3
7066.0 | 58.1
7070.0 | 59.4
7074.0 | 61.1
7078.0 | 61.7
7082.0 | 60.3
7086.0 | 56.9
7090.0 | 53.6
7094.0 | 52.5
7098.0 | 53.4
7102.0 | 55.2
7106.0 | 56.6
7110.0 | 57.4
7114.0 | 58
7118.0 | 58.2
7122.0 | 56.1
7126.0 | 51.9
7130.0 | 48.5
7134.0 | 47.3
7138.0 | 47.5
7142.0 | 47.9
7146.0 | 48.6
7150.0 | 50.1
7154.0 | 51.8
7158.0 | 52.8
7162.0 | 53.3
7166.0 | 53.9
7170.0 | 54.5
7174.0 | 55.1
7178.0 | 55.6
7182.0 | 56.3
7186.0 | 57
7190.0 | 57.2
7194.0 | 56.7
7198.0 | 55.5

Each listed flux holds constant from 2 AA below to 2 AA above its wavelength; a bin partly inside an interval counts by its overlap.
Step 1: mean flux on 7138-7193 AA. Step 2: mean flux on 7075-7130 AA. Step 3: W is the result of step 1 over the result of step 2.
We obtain 0.9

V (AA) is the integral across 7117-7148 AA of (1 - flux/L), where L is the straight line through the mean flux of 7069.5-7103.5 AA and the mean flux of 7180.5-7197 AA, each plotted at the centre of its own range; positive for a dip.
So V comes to 3.5 AA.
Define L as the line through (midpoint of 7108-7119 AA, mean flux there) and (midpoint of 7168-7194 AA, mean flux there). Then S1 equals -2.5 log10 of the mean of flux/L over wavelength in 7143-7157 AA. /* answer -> 0.14 mag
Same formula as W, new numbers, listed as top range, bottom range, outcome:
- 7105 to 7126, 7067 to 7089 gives 0.95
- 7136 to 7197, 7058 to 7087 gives 0.89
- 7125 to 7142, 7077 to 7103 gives 0.87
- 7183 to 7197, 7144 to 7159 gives 1.12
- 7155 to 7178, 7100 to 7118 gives 0.95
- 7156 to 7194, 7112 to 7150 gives 1.07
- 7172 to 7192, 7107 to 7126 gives 0.99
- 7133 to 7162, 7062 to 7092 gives 0.85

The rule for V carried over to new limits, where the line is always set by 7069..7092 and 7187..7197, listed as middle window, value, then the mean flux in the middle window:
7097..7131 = 1.7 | 55.3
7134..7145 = 1.9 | 47.7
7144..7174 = 2.6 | 52.3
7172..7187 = 0.3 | 55.9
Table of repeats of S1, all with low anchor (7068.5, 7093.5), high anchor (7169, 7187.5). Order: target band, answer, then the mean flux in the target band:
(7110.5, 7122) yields 0.00 mag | 57.7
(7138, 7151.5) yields 0.17 mag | 48.6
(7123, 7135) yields 0.15 mag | 50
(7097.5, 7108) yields 0.05 mag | 55.3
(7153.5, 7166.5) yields 0.06 mag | 53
